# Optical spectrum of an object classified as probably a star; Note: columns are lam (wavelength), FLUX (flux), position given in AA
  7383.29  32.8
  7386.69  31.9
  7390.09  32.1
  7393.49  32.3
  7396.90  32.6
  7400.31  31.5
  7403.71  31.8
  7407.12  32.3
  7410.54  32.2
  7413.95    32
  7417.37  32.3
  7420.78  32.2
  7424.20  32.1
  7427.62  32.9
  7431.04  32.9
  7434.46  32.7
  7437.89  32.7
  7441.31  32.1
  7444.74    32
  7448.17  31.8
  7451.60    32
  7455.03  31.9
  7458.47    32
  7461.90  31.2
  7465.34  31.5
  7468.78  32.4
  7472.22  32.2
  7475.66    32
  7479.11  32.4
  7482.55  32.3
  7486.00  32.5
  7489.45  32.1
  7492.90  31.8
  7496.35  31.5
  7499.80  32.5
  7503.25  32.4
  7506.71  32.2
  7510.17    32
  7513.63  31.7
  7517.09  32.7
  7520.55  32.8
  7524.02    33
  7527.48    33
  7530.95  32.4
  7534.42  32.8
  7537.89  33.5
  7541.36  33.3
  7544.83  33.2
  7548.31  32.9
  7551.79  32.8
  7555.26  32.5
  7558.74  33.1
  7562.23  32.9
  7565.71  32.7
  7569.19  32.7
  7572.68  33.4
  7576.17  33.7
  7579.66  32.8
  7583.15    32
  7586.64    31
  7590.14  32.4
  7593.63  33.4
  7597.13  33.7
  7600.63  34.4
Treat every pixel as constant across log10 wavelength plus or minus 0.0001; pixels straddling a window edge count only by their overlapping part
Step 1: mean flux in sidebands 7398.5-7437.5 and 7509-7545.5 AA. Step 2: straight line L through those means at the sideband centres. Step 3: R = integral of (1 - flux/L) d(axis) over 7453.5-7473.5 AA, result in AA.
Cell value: 0.4 AA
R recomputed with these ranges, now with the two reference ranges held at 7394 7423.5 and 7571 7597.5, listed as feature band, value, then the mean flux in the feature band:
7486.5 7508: 0.22 AA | 32.1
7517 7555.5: -0.42 AA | 32.9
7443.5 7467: 0.38 AA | 31.8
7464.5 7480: 0.11 AA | 32.1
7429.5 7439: -0.16 AA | 32.8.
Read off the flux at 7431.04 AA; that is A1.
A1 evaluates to 32.9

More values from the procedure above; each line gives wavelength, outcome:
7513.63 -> 31.7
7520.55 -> 32.8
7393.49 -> 32.3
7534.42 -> 32.8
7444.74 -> 32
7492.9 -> 31.8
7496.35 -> 31.5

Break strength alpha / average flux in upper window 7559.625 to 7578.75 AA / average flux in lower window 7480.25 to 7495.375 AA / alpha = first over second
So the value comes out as 1.03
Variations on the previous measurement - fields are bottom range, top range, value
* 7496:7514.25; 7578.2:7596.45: 1.01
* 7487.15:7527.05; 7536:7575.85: 1.02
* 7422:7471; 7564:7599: 1.02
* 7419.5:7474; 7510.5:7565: 1.02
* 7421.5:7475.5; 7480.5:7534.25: 1.01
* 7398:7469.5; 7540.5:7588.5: 1.02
